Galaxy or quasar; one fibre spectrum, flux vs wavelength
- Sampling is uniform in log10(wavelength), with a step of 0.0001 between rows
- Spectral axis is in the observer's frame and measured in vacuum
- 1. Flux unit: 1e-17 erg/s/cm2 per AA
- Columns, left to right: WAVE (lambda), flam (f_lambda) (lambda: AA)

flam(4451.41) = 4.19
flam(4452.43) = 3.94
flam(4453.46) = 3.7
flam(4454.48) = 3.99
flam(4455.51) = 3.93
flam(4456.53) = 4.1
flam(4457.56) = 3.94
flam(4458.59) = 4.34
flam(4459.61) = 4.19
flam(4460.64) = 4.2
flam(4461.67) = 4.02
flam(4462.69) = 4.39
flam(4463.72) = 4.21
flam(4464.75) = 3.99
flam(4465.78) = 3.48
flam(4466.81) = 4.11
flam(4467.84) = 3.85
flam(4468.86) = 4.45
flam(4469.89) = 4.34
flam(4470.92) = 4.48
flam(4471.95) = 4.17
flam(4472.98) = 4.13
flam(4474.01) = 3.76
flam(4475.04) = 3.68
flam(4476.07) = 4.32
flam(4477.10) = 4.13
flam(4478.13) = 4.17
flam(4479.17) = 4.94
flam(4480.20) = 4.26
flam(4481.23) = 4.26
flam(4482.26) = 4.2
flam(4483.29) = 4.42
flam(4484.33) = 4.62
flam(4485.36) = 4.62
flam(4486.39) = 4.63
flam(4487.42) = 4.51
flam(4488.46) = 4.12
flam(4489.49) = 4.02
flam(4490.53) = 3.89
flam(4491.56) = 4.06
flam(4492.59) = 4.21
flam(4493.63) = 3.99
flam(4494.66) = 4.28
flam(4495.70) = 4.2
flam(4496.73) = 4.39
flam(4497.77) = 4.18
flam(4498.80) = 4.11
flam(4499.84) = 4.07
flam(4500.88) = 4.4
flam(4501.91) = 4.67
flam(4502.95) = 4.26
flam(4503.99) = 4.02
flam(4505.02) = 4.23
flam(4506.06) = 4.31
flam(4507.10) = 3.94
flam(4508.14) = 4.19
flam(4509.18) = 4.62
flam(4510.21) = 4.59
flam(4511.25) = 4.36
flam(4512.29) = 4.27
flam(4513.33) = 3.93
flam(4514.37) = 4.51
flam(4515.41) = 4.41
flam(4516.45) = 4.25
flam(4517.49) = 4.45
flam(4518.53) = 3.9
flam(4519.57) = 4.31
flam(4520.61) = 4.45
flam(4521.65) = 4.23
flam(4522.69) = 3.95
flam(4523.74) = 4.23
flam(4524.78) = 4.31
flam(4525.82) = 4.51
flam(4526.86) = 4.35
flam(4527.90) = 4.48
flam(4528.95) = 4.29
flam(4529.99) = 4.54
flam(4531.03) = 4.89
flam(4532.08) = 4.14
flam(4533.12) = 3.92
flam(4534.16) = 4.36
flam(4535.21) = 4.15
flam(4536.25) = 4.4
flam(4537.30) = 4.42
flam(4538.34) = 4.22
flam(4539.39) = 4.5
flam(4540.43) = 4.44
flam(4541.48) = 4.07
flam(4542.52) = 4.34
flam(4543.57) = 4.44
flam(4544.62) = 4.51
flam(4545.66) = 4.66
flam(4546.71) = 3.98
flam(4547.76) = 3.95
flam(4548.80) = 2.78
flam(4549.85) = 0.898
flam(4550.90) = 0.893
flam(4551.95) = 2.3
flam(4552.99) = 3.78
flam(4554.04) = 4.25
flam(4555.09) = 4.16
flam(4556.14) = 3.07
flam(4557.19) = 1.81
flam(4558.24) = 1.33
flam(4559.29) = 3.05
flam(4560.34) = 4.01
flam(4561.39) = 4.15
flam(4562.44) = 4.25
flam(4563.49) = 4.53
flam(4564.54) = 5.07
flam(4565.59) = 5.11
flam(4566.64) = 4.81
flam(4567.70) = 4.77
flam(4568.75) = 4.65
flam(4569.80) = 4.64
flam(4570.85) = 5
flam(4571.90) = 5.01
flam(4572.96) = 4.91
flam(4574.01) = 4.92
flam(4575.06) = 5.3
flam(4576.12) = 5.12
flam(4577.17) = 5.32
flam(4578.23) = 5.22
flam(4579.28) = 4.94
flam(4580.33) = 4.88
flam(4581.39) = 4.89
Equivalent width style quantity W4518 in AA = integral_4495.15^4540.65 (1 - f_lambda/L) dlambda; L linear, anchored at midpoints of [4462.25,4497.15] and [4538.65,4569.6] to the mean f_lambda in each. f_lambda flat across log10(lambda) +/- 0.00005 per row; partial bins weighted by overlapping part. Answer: -3.7 AA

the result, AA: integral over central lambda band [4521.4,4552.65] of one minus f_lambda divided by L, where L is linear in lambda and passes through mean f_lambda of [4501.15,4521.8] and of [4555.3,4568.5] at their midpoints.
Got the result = 0.9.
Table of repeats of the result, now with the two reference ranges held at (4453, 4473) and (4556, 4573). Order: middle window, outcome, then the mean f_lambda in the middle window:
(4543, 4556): 2.4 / 3.38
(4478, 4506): -1.2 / 4.29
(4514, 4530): -0.8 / 4.31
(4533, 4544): -0.5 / 4.31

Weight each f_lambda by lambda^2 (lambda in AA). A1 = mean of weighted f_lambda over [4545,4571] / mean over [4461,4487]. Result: 0.9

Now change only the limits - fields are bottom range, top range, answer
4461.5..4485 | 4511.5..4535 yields 1.05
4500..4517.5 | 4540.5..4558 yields 0.79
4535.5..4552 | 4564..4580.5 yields 1.36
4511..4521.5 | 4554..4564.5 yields 0.83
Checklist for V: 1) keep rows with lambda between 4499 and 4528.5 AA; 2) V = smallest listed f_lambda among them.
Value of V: 3.9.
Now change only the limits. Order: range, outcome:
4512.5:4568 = 0.893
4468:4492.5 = 3.68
